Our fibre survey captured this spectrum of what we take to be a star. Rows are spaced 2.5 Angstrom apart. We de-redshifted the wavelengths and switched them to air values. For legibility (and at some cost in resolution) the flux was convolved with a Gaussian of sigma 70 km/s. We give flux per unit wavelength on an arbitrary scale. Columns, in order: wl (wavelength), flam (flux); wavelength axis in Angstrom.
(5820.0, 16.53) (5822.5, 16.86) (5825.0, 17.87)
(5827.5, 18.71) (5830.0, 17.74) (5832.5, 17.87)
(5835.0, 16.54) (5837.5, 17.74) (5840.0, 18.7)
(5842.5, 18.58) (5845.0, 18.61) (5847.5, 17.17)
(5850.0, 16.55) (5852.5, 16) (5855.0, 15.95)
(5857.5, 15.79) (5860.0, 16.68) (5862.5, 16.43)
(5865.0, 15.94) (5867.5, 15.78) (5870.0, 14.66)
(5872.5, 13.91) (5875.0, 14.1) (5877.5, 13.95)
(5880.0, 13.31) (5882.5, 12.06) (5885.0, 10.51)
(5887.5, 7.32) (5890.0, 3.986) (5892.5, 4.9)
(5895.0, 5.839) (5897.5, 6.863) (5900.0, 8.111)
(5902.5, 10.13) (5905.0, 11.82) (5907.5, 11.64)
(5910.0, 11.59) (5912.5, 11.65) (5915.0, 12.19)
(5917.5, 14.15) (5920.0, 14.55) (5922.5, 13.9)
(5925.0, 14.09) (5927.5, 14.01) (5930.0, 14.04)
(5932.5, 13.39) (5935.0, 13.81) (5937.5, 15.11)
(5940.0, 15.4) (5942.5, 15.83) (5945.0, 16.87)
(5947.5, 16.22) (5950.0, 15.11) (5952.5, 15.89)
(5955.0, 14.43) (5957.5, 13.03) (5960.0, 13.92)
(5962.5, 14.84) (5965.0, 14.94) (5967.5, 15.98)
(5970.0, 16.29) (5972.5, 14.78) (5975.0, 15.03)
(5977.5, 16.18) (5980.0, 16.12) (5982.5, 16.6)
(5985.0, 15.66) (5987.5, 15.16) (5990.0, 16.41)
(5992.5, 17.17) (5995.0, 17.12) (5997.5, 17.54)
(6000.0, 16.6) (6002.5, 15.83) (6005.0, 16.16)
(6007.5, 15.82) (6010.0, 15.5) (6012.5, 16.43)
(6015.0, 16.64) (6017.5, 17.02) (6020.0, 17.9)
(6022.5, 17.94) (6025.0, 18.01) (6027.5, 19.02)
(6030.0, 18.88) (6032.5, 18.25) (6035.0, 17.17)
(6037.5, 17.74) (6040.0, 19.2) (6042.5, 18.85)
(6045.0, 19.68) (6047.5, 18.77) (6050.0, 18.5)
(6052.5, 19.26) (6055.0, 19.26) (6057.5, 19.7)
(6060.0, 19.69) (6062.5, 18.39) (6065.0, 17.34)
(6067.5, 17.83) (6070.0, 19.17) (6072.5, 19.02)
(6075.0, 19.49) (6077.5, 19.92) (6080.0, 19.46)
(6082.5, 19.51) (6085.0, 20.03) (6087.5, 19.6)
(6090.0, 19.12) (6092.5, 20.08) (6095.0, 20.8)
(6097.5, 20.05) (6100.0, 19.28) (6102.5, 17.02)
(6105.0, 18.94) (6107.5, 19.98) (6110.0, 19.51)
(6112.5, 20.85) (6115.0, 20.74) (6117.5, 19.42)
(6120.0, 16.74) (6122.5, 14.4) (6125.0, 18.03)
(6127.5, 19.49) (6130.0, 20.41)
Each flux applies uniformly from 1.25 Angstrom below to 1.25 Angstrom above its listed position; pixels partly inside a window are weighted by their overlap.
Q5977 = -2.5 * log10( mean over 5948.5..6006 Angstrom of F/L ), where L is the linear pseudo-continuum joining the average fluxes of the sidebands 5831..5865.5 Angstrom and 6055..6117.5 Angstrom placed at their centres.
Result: 0.17 mag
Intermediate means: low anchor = 17.1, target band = 15.7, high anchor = 19.4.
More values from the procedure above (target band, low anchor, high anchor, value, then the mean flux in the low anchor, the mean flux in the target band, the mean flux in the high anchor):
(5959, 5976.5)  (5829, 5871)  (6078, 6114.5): 0.199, 16.9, 15.1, 19.6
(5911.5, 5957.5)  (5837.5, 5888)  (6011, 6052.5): 0.144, 15.3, 14.5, 18.1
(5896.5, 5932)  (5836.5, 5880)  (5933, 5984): 0.279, 16.2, 12.1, 15.3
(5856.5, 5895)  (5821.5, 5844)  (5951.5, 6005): 0.362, 17.9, 12.4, 15.7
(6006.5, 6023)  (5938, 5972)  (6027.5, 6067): 0.050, 15.3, 16.7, 18.7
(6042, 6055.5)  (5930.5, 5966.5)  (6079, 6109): -0.058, 14.9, 19.1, 19.5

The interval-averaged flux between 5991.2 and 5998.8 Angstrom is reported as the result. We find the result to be 17.3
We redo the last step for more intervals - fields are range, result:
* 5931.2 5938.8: 14.1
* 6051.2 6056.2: 19.3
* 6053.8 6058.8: 19.5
